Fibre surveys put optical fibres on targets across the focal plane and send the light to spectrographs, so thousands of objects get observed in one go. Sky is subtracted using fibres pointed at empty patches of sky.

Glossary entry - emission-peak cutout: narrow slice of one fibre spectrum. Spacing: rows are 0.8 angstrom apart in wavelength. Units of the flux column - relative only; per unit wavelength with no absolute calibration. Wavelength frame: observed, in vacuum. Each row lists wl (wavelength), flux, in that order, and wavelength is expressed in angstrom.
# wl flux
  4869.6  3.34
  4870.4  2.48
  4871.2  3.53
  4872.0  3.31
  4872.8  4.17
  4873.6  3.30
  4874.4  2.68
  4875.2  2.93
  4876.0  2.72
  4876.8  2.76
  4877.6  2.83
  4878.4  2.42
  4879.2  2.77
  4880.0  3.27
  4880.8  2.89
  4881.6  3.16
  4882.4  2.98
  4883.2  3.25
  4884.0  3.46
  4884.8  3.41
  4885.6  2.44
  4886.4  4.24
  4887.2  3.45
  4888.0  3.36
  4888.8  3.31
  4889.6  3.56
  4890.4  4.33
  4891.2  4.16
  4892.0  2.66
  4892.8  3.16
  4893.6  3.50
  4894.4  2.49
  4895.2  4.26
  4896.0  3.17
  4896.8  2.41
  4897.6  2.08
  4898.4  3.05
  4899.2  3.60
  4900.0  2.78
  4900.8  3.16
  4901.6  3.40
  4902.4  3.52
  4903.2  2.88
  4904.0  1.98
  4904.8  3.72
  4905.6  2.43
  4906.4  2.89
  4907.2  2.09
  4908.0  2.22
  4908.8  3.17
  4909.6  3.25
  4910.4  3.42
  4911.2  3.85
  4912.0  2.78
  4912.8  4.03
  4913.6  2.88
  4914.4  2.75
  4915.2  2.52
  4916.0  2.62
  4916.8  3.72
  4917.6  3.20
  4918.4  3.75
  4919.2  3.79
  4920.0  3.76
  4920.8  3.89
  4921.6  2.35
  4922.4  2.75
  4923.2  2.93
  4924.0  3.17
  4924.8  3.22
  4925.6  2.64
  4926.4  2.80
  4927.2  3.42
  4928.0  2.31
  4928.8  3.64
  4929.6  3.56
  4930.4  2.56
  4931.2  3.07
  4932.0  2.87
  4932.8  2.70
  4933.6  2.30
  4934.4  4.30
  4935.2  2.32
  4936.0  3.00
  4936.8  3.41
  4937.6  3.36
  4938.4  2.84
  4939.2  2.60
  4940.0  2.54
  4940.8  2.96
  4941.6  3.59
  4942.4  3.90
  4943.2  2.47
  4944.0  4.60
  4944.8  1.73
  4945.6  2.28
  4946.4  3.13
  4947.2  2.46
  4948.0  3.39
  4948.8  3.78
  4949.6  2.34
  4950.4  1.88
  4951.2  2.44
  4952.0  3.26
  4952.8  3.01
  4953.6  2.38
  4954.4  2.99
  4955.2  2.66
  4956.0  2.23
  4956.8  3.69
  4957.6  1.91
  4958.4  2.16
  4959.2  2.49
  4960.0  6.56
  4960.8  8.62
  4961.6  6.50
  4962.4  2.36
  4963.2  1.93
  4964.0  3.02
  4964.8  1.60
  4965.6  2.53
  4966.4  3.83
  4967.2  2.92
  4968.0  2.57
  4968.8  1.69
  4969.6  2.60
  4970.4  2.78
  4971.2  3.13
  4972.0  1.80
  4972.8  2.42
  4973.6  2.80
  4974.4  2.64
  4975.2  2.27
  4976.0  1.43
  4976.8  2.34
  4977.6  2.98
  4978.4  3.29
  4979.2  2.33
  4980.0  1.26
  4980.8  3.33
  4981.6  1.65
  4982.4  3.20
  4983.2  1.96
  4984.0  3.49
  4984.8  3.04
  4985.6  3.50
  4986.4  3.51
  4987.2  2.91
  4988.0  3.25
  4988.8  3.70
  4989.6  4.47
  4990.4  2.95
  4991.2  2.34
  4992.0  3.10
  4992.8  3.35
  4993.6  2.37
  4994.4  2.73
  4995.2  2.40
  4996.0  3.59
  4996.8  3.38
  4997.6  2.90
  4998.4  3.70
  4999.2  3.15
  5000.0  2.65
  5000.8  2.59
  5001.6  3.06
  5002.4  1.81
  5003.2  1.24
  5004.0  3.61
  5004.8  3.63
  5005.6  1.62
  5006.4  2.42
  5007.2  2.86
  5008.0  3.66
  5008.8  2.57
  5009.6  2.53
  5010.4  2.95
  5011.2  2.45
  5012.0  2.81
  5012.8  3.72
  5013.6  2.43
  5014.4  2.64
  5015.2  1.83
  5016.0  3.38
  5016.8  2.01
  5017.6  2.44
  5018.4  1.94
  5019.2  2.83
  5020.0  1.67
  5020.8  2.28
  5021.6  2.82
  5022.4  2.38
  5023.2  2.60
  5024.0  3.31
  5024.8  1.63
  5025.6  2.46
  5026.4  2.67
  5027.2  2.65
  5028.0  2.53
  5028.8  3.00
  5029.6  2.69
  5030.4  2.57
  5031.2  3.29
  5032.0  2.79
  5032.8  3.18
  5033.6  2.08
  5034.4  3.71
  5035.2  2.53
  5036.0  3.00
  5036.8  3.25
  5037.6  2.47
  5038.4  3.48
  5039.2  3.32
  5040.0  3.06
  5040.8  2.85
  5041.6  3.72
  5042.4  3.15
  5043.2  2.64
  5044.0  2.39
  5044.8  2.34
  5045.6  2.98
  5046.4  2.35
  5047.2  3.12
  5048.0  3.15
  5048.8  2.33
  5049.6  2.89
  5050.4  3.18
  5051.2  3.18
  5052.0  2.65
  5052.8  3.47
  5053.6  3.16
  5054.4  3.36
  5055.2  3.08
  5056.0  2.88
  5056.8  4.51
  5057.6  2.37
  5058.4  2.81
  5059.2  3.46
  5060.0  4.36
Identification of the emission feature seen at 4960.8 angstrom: Hbeta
